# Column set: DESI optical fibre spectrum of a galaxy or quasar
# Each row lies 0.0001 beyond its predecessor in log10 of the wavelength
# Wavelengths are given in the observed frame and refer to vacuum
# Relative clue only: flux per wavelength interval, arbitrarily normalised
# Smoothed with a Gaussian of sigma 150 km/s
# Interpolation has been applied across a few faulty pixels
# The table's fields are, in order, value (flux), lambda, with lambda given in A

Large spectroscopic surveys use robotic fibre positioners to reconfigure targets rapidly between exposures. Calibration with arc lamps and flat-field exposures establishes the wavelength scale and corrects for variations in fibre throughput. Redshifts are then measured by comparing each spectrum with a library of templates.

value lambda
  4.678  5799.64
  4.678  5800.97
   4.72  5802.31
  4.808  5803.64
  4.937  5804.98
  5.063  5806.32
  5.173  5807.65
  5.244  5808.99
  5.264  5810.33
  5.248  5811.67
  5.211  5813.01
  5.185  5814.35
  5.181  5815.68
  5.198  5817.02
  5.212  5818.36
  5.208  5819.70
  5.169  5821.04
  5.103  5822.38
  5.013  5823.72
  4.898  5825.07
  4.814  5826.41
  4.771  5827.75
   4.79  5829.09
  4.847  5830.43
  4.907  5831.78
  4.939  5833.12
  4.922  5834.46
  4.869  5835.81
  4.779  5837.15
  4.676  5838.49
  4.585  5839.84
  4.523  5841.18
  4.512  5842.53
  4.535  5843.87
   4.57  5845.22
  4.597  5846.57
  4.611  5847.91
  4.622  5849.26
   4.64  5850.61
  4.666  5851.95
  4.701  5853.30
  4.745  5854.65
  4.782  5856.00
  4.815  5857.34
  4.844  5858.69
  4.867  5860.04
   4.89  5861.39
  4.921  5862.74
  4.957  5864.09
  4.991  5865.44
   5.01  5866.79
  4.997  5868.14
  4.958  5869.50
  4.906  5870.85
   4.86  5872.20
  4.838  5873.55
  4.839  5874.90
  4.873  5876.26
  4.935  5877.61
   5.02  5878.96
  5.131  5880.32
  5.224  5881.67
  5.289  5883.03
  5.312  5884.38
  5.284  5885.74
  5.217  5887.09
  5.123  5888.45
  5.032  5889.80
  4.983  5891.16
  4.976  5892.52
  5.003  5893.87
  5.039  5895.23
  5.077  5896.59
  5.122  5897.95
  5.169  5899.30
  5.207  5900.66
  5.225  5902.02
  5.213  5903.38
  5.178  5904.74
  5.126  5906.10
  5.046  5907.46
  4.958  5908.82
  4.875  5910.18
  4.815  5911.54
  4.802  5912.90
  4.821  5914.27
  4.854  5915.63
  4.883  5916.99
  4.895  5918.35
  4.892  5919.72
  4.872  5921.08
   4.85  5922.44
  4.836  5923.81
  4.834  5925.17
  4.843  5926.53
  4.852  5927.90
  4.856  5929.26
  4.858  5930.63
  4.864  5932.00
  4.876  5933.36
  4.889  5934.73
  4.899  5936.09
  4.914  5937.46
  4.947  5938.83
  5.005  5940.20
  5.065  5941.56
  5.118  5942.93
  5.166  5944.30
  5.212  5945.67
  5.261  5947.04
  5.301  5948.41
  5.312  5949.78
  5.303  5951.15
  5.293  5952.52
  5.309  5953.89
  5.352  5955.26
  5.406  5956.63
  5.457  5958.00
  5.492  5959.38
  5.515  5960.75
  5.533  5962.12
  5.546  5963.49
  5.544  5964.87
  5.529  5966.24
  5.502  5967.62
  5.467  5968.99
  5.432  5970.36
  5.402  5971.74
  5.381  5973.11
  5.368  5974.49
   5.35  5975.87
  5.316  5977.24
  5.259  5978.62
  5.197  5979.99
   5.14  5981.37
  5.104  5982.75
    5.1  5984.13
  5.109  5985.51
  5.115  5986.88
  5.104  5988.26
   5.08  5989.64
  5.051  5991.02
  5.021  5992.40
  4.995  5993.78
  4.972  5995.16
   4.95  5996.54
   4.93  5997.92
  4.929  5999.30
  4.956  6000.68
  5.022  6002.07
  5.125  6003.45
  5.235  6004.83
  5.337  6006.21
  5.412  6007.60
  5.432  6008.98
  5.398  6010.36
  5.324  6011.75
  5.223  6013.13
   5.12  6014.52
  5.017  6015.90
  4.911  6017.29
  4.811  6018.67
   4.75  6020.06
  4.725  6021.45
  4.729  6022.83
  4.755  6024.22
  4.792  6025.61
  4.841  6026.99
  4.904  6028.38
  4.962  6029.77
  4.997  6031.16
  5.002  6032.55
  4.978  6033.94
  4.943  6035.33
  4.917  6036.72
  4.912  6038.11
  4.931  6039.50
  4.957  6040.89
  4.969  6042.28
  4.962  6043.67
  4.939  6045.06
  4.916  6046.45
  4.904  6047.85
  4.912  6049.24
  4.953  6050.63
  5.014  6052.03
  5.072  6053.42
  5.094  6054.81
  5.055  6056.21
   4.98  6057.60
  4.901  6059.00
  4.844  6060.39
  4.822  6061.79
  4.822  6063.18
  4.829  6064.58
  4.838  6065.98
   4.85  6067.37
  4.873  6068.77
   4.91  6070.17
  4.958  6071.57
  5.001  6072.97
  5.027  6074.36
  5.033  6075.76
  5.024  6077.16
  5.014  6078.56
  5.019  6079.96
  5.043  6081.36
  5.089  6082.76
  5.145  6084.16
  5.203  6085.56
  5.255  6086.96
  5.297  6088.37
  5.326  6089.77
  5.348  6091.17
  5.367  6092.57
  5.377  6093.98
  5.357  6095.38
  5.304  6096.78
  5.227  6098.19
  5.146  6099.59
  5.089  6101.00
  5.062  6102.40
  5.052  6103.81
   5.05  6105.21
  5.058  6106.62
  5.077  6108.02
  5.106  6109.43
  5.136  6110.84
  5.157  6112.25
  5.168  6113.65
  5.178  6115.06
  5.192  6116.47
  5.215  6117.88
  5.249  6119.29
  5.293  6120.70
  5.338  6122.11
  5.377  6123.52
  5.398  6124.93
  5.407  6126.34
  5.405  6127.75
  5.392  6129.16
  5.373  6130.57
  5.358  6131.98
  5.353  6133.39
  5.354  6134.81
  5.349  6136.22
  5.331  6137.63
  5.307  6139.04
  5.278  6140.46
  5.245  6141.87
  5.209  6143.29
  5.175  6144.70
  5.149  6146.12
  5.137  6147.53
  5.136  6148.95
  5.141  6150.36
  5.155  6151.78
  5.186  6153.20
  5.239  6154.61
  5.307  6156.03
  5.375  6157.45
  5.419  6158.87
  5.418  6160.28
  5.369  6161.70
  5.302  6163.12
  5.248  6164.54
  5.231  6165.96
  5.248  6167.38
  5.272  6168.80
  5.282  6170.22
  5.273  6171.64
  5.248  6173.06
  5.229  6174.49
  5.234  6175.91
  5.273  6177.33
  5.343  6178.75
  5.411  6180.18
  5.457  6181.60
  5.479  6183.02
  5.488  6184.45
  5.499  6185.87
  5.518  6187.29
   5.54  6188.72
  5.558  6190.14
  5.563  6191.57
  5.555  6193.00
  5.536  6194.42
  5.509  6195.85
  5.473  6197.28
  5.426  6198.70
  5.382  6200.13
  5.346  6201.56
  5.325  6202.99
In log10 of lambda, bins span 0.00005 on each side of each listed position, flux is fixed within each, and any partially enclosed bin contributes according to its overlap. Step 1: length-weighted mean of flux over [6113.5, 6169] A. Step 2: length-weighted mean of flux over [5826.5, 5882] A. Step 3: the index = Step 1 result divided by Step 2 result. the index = 1.1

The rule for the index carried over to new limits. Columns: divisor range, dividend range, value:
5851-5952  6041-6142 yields 1.03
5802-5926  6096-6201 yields 1.07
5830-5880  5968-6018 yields 1.08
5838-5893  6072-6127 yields 1.06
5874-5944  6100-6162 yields 1.05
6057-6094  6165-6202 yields 1.07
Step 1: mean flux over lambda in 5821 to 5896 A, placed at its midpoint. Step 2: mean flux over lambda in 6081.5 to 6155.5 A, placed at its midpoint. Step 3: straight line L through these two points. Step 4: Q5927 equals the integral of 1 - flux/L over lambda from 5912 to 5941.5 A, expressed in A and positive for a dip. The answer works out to 0.6 A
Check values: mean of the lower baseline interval 4.89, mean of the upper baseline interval 5.24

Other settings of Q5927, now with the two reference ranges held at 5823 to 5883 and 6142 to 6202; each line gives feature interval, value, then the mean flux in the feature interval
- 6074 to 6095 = 0.09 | 5.18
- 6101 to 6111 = 0.30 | 5.08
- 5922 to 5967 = -1.63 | 5.15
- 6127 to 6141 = -0.19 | 5.35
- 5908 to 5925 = 0.23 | 4.86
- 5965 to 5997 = -1.21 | 5.22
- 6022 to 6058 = 1.34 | 4.94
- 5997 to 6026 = 0.20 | 5.05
